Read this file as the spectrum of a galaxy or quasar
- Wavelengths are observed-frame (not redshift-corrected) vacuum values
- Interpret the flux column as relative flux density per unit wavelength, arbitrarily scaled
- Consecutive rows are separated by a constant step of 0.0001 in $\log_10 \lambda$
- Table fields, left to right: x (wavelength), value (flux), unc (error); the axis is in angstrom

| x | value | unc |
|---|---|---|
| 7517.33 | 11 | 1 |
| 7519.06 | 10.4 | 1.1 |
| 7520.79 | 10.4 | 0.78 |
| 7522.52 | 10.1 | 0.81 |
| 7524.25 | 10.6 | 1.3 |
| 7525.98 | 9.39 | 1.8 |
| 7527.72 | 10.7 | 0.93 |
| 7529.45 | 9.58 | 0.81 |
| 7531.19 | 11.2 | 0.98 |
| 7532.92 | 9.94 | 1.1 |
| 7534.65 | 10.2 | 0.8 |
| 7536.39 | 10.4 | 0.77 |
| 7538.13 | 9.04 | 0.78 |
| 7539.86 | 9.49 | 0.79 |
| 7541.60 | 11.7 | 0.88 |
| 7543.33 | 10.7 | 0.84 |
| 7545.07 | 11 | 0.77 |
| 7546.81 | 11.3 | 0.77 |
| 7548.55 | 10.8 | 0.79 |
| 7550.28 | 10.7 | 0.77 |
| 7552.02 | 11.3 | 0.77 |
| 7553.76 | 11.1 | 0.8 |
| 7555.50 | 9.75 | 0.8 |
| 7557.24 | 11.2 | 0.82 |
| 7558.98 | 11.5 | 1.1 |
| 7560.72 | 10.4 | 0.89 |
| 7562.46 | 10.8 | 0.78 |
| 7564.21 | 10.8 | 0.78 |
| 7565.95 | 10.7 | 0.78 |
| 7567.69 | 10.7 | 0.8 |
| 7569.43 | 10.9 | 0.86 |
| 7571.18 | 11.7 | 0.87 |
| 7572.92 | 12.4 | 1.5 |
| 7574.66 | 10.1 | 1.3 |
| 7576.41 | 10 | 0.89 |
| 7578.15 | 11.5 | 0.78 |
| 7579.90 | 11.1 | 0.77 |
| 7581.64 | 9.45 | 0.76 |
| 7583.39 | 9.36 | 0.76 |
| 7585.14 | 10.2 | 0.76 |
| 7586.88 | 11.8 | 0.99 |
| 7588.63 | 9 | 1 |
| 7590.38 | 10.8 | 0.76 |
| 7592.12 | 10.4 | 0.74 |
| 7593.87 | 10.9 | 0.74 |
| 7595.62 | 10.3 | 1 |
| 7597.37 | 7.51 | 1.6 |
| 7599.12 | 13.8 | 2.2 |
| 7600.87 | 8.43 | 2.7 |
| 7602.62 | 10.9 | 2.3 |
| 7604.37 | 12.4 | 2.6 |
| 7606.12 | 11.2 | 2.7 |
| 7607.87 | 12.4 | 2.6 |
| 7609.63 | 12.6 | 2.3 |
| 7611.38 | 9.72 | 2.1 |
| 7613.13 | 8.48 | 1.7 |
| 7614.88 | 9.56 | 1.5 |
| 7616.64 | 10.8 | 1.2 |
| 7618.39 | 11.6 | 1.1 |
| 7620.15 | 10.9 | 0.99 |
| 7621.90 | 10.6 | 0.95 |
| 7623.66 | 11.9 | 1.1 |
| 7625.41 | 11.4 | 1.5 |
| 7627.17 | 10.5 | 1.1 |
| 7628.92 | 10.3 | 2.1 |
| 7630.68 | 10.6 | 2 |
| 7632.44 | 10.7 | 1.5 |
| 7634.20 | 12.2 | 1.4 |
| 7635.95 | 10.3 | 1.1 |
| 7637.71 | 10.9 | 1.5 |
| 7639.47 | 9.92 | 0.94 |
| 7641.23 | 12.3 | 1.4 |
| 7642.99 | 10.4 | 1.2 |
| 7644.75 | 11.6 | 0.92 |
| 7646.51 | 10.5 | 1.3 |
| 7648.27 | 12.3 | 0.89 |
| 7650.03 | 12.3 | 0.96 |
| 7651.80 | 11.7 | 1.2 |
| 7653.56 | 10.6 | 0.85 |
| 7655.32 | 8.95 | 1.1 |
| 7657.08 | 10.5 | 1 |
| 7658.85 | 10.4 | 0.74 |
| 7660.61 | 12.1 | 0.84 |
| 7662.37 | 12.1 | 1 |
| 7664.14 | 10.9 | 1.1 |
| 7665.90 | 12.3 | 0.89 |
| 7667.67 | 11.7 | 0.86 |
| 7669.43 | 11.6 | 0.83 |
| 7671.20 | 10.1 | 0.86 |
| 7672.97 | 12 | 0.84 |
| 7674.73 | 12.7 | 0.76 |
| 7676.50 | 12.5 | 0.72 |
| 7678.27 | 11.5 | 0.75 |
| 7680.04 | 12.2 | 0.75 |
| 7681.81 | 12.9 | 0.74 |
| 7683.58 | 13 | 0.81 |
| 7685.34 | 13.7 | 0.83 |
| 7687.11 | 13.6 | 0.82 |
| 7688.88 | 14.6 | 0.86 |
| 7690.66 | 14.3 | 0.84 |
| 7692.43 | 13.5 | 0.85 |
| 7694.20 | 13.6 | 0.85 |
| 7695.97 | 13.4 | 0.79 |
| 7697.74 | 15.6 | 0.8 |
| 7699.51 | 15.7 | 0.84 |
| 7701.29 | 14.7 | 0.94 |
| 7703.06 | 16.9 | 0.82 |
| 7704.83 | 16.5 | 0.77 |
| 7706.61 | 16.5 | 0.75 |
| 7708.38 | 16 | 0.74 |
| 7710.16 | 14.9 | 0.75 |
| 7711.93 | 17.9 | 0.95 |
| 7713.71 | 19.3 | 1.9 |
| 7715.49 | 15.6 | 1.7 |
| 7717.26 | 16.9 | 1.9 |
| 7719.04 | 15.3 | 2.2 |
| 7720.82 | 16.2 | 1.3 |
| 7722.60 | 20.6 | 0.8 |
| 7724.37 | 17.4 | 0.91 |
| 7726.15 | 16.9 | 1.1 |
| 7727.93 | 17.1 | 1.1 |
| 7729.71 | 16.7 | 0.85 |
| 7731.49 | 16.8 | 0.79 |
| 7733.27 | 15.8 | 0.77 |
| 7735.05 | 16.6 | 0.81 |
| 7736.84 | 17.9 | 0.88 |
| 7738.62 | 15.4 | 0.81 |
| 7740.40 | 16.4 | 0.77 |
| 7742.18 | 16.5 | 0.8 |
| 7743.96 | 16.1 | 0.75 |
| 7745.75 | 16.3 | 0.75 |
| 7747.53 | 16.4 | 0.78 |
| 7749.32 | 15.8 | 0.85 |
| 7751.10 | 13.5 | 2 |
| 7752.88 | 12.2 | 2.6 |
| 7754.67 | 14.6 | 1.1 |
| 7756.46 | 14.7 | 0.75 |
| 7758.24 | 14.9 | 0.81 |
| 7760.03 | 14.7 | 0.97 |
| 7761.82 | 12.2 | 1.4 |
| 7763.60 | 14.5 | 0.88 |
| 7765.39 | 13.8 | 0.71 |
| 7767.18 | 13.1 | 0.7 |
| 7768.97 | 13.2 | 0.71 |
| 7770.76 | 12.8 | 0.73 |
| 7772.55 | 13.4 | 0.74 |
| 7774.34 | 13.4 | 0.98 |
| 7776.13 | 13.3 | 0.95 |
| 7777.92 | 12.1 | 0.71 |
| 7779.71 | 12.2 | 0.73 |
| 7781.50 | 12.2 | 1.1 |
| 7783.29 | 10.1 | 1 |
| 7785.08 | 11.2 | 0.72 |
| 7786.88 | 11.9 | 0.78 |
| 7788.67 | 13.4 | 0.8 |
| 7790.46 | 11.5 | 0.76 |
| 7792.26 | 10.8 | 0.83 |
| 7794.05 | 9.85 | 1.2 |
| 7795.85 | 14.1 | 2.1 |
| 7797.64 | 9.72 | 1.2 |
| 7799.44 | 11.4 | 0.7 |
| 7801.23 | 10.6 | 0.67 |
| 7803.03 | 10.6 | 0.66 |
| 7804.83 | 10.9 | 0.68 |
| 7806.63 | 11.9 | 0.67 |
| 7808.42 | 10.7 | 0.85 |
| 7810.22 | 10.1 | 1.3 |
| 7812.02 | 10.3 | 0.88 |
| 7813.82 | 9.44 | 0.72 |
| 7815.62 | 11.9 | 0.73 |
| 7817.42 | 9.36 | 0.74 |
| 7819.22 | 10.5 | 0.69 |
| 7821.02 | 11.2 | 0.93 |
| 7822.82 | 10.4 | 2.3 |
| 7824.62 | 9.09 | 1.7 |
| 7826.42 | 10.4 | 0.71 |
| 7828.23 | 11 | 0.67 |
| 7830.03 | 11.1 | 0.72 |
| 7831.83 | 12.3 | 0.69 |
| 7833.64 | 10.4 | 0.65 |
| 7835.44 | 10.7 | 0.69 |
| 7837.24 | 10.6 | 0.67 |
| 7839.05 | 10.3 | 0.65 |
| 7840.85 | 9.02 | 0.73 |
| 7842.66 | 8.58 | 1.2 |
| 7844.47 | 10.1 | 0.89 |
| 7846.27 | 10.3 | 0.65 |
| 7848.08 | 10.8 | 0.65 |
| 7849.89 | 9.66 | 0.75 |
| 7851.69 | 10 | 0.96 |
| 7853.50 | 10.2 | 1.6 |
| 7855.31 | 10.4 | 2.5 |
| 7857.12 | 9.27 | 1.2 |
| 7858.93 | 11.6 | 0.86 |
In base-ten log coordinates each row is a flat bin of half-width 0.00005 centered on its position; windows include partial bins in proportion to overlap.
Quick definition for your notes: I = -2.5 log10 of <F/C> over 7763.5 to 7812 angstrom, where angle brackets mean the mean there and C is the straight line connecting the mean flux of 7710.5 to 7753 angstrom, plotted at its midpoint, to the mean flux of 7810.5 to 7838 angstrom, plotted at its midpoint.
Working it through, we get 0.092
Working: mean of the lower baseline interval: 16.5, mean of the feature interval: 11.9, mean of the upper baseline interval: 10.6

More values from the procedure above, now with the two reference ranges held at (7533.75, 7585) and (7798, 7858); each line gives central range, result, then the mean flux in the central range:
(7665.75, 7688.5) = -0.169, 12.3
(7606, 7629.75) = -0.022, 10.8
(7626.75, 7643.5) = -0.023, 10.8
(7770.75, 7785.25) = -0.179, 12.3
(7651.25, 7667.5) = -0.050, 11.1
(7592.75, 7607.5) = -0.009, 10.7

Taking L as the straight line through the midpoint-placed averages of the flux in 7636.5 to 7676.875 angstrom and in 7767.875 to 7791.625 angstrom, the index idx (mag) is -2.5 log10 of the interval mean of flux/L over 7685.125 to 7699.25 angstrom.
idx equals -0.214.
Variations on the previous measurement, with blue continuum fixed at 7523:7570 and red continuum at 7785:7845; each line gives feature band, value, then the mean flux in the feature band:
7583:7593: 0.03 mag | 10.3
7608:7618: 0.02 mag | 10.5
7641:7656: -0.05 mag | 11.2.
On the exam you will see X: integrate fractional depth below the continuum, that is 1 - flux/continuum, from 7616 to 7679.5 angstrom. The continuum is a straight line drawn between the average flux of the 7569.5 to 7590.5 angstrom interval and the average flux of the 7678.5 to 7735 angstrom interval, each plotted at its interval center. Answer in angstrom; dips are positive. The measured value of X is 9.7 angstrom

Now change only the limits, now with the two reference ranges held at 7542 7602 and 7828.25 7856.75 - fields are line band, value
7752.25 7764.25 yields -4.1 angstrom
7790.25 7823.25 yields -1.4 angstrom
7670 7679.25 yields -1.1 angstrom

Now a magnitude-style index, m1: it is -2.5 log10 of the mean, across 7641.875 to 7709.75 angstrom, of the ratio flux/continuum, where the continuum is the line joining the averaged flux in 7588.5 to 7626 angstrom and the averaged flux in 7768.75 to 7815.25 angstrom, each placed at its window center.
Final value -0.16 mag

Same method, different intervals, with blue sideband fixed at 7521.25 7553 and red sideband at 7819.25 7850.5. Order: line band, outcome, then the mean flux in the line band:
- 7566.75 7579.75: -0.06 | 11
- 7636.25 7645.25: -0.05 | 10.9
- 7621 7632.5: -0.05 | 10.9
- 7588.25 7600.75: 0.01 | 10.3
